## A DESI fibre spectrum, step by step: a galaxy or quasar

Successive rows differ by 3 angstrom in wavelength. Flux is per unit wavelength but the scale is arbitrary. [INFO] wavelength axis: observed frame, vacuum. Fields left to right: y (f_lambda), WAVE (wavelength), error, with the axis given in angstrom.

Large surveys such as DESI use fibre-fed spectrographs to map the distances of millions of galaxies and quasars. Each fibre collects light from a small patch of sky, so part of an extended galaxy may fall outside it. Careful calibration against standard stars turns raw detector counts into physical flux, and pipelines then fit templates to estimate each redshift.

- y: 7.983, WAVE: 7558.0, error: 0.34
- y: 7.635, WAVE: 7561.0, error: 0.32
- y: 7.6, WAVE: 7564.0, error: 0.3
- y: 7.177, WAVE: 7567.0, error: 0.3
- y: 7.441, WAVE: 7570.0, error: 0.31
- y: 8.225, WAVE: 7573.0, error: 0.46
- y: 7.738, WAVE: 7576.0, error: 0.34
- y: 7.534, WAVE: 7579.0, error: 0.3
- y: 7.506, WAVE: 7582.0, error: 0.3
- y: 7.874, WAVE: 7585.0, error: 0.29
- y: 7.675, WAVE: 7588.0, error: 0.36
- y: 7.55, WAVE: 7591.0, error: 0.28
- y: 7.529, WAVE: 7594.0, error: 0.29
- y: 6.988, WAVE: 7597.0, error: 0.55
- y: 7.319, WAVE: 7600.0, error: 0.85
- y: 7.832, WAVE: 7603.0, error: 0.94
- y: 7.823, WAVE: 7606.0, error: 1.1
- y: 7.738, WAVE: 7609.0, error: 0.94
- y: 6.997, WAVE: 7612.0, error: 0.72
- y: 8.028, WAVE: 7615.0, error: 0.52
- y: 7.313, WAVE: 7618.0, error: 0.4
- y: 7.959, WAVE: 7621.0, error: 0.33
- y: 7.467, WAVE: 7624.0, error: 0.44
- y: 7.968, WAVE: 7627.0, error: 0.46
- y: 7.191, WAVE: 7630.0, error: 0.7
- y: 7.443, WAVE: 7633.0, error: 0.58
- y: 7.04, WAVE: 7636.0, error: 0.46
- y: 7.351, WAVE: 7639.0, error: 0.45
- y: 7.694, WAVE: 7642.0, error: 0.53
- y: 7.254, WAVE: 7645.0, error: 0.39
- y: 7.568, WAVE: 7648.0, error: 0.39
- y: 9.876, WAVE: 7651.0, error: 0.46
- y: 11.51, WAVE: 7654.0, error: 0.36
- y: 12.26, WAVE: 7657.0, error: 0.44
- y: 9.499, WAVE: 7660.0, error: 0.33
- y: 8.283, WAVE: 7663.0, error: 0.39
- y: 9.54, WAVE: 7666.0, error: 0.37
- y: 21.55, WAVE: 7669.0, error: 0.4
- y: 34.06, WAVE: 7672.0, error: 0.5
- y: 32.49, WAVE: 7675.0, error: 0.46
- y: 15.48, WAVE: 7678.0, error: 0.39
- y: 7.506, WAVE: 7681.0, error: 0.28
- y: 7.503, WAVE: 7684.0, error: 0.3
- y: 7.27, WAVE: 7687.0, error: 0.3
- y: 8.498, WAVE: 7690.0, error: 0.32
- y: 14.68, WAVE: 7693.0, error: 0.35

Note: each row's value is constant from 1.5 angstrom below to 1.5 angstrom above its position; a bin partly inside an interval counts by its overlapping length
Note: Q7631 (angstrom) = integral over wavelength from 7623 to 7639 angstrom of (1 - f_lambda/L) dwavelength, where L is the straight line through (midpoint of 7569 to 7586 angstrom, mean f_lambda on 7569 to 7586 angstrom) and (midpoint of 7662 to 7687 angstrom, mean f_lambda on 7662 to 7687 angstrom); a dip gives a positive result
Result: 6.6 angstrom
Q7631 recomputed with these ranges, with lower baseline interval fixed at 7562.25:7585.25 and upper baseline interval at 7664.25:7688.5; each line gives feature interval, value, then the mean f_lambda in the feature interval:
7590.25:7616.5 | 6.95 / 7.53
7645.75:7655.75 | 3.46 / 9.54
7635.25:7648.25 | 6.01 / 7.38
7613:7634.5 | 7.95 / 7.61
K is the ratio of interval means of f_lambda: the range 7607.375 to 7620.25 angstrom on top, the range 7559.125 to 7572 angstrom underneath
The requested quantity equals 1.0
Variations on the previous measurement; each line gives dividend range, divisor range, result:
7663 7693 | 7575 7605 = 2.06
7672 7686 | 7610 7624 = 2.30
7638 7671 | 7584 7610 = 1.40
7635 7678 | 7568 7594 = 1.75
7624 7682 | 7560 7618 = 1.60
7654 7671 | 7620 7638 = 1.71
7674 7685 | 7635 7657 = 1.78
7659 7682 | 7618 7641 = 2.36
